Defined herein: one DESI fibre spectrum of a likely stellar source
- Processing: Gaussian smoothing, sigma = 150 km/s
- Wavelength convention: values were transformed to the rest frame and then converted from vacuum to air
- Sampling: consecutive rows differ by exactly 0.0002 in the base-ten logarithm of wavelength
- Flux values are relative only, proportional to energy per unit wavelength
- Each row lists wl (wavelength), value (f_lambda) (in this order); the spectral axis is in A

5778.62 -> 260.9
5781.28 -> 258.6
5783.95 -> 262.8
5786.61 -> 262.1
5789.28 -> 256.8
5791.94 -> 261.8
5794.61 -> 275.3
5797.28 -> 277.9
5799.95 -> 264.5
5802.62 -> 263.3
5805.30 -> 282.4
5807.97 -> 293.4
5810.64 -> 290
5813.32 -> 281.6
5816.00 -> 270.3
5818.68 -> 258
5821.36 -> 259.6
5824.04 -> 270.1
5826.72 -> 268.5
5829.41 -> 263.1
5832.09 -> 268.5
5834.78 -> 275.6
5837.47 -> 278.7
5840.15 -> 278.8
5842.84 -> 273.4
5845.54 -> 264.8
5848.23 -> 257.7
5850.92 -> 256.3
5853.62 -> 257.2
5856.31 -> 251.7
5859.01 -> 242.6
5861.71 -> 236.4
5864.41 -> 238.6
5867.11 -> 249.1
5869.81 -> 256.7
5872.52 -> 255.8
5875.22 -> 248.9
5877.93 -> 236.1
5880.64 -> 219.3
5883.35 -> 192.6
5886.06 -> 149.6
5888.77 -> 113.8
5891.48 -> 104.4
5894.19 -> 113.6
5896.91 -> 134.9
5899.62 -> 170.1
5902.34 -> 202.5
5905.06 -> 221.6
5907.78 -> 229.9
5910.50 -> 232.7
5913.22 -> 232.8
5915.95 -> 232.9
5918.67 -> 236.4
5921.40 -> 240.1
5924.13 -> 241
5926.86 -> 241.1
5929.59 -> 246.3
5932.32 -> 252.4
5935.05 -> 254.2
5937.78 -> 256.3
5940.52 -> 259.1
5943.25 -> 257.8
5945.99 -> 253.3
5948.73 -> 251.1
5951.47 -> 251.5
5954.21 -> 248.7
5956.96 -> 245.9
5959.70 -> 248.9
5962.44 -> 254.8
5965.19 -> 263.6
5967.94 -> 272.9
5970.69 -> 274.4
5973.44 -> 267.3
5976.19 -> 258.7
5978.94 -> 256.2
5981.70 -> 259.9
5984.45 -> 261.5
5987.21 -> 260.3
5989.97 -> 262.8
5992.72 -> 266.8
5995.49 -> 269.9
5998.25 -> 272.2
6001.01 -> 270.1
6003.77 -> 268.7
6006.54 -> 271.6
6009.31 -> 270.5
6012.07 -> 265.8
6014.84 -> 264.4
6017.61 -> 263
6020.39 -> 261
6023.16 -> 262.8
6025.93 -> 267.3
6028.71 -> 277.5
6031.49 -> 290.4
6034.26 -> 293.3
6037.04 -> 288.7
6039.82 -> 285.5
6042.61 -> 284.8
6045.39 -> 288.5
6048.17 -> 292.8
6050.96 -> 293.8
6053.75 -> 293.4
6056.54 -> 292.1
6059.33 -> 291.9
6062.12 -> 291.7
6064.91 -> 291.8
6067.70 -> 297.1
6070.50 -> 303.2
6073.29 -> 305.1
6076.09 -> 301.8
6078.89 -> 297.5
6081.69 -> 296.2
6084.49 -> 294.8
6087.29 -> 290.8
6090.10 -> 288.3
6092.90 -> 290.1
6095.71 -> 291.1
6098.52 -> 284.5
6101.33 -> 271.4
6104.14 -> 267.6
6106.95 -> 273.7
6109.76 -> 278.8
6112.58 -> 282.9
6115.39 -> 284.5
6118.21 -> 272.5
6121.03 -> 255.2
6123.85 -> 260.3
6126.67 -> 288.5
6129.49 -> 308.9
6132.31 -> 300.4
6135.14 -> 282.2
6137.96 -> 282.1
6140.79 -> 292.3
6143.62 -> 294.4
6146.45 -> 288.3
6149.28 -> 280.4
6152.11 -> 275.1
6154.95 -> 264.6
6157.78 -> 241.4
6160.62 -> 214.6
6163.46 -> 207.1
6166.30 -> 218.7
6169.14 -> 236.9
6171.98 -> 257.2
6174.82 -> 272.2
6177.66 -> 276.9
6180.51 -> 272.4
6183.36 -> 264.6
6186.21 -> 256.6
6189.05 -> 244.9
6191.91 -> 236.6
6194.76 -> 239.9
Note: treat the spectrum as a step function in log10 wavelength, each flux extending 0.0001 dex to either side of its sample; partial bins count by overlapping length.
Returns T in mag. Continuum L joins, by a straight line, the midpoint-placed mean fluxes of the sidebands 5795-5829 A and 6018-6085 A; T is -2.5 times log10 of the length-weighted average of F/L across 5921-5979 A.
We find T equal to 0.11 mag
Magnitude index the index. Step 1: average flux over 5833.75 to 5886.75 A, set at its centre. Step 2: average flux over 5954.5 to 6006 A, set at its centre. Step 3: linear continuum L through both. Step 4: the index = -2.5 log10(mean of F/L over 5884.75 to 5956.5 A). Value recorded 0.18 mag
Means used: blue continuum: 247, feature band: 217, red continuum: 263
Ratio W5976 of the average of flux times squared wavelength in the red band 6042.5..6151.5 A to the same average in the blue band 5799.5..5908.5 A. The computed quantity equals 1.3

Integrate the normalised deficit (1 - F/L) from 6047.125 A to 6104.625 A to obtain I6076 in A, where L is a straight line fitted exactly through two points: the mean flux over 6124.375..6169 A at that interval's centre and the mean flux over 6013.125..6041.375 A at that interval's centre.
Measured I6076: -4.2 A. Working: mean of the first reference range 275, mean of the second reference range 268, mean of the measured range 292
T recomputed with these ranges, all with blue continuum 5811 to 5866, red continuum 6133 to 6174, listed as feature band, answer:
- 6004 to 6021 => -0.019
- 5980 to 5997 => -0.007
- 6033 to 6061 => -0.115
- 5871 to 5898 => 0.424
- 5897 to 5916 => 0.237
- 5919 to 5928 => 0.096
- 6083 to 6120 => -0.085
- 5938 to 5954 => 0.033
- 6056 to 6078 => -0.140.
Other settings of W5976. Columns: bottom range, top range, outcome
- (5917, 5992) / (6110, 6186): 1.12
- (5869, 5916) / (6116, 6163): 1.52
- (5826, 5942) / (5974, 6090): 1.28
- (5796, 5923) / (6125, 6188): 1.24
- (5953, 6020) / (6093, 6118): 1.10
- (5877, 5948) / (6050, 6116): 1.44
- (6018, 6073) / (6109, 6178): 0.97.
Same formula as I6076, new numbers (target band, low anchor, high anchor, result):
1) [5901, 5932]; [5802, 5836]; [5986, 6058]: 4.66 A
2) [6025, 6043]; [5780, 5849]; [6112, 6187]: -1.06 A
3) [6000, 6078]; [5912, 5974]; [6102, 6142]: -4.76 A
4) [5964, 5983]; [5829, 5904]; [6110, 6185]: -1.88 A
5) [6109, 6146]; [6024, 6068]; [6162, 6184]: -2.78 A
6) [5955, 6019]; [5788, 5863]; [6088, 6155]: 2.66 A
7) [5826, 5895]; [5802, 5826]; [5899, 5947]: 7.05 A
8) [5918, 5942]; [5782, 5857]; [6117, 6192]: 1.77 A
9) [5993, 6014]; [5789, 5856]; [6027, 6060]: 1.18 A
